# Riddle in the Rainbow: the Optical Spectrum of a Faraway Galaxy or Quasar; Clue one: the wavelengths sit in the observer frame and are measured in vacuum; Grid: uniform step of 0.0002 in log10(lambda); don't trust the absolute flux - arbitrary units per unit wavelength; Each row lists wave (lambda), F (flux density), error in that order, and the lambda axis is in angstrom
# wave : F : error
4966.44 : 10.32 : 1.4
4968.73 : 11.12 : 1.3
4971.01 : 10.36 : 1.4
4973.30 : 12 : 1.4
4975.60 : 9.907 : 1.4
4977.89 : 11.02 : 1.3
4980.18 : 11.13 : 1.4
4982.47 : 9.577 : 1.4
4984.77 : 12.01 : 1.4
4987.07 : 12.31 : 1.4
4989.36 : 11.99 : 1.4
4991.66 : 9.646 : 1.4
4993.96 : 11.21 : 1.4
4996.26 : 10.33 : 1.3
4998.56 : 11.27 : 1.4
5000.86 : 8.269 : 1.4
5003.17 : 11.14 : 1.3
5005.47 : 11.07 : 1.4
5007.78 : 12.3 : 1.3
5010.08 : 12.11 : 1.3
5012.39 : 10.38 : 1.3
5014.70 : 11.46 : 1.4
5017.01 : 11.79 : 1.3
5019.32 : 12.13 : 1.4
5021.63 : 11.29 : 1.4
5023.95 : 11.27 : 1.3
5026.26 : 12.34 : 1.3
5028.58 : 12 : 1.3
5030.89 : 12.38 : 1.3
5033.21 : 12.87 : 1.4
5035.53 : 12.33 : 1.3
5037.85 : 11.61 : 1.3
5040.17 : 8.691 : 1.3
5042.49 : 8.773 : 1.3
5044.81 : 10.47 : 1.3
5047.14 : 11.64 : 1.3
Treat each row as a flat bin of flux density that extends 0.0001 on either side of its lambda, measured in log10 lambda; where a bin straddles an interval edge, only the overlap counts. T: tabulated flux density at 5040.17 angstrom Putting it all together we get 8.691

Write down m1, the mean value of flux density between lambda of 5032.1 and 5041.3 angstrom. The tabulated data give 11.4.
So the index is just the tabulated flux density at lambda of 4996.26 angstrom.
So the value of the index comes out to 10.33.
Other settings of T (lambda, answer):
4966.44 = 10.32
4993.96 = 11.21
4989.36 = 11.99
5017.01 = 11.79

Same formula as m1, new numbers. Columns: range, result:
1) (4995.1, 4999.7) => 10.8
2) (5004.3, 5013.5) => 11.5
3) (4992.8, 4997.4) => 10.8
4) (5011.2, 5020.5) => 11.4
